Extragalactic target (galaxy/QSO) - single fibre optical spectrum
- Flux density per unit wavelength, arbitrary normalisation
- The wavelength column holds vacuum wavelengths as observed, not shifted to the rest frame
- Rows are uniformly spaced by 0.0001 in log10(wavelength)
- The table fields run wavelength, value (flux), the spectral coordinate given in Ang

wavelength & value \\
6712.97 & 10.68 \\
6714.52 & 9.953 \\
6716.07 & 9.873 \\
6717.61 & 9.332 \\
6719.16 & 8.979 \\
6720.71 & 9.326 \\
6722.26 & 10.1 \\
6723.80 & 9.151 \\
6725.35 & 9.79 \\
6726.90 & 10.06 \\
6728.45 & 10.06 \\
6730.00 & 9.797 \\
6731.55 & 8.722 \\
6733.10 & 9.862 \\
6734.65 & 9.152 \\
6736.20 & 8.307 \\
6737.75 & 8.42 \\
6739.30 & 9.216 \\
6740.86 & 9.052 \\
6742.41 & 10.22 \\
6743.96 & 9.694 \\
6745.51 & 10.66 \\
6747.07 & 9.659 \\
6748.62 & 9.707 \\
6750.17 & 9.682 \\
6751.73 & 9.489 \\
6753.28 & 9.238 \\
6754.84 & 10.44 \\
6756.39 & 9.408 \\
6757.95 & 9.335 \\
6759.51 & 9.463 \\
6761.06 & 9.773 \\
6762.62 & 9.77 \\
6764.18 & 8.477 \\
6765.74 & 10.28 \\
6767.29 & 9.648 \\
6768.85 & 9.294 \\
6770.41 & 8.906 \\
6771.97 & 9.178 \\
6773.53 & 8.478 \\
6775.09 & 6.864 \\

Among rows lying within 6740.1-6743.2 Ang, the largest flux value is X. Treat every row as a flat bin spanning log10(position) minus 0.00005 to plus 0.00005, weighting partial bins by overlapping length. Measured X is 10.22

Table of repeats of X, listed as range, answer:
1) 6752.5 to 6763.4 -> 10.44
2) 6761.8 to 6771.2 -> 10.28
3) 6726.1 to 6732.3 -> 10.06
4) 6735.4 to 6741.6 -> 9.216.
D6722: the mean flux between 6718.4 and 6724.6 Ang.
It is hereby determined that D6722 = 9.39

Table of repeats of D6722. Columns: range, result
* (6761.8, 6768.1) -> 9.54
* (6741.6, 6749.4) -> 10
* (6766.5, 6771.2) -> 9.29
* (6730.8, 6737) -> 9.01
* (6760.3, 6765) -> 9.33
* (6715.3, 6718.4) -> 9.61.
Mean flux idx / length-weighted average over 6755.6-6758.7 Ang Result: 9.38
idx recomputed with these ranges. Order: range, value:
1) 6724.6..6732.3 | 9.68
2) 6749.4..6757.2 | 9.65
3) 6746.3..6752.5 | 9.64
